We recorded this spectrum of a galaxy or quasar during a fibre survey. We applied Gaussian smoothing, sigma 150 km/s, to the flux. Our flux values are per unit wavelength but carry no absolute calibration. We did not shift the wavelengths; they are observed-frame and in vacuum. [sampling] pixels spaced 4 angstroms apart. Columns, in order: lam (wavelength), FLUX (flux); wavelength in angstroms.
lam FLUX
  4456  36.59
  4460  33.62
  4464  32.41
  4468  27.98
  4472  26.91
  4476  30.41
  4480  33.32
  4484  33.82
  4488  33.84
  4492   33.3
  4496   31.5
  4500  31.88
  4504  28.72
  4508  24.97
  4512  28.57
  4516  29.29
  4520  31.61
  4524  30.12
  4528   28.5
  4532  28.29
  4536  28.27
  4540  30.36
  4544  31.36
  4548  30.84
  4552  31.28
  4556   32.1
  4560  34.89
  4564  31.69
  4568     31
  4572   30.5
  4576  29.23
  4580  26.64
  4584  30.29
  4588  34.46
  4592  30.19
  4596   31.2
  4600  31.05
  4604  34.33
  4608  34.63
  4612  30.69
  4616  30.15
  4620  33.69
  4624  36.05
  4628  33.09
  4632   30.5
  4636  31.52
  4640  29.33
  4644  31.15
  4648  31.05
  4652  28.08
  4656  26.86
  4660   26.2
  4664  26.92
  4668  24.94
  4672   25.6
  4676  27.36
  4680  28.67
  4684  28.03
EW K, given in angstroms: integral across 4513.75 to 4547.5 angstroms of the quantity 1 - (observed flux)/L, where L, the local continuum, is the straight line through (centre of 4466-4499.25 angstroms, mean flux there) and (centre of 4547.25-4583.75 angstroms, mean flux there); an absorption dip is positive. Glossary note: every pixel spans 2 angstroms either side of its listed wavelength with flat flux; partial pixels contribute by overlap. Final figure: 1.4 angstroms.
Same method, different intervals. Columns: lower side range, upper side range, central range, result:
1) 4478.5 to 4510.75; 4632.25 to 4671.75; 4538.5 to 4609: -3.7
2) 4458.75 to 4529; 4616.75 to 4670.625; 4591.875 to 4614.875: -1.5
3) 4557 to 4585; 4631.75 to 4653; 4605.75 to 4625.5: -1.6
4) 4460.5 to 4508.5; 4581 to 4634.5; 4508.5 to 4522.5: 0.9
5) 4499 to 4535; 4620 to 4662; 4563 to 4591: -0.7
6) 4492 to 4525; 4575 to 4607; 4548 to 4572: -1.0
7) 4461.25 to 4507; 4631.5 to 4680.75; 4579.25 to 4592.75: -0.6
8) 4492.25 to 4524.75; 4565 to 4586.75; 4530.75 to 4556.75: -0.5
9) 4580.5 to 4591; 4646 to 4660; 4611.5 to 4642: -2.5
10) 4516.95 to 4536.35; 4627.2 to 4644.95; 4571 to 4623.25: -1.7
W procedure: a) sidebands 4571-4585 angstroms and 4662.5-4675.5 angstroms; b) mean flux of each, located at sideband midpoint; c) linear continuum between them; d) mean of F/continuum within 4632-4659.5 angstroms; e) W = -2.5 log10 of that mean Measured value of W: -0.11 mag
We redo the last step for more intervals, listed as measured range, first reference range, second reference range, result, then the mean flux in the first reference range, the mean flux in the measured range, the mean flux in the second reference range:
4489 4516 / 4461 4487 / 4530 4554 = 0.03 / 31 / 29.9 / 30.1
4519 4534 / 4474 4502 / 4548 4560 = 0.10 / 32.6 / 29.5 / 32.1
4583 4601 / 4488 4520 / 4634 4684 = -0.09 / 30.1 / 31.5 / 28.1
